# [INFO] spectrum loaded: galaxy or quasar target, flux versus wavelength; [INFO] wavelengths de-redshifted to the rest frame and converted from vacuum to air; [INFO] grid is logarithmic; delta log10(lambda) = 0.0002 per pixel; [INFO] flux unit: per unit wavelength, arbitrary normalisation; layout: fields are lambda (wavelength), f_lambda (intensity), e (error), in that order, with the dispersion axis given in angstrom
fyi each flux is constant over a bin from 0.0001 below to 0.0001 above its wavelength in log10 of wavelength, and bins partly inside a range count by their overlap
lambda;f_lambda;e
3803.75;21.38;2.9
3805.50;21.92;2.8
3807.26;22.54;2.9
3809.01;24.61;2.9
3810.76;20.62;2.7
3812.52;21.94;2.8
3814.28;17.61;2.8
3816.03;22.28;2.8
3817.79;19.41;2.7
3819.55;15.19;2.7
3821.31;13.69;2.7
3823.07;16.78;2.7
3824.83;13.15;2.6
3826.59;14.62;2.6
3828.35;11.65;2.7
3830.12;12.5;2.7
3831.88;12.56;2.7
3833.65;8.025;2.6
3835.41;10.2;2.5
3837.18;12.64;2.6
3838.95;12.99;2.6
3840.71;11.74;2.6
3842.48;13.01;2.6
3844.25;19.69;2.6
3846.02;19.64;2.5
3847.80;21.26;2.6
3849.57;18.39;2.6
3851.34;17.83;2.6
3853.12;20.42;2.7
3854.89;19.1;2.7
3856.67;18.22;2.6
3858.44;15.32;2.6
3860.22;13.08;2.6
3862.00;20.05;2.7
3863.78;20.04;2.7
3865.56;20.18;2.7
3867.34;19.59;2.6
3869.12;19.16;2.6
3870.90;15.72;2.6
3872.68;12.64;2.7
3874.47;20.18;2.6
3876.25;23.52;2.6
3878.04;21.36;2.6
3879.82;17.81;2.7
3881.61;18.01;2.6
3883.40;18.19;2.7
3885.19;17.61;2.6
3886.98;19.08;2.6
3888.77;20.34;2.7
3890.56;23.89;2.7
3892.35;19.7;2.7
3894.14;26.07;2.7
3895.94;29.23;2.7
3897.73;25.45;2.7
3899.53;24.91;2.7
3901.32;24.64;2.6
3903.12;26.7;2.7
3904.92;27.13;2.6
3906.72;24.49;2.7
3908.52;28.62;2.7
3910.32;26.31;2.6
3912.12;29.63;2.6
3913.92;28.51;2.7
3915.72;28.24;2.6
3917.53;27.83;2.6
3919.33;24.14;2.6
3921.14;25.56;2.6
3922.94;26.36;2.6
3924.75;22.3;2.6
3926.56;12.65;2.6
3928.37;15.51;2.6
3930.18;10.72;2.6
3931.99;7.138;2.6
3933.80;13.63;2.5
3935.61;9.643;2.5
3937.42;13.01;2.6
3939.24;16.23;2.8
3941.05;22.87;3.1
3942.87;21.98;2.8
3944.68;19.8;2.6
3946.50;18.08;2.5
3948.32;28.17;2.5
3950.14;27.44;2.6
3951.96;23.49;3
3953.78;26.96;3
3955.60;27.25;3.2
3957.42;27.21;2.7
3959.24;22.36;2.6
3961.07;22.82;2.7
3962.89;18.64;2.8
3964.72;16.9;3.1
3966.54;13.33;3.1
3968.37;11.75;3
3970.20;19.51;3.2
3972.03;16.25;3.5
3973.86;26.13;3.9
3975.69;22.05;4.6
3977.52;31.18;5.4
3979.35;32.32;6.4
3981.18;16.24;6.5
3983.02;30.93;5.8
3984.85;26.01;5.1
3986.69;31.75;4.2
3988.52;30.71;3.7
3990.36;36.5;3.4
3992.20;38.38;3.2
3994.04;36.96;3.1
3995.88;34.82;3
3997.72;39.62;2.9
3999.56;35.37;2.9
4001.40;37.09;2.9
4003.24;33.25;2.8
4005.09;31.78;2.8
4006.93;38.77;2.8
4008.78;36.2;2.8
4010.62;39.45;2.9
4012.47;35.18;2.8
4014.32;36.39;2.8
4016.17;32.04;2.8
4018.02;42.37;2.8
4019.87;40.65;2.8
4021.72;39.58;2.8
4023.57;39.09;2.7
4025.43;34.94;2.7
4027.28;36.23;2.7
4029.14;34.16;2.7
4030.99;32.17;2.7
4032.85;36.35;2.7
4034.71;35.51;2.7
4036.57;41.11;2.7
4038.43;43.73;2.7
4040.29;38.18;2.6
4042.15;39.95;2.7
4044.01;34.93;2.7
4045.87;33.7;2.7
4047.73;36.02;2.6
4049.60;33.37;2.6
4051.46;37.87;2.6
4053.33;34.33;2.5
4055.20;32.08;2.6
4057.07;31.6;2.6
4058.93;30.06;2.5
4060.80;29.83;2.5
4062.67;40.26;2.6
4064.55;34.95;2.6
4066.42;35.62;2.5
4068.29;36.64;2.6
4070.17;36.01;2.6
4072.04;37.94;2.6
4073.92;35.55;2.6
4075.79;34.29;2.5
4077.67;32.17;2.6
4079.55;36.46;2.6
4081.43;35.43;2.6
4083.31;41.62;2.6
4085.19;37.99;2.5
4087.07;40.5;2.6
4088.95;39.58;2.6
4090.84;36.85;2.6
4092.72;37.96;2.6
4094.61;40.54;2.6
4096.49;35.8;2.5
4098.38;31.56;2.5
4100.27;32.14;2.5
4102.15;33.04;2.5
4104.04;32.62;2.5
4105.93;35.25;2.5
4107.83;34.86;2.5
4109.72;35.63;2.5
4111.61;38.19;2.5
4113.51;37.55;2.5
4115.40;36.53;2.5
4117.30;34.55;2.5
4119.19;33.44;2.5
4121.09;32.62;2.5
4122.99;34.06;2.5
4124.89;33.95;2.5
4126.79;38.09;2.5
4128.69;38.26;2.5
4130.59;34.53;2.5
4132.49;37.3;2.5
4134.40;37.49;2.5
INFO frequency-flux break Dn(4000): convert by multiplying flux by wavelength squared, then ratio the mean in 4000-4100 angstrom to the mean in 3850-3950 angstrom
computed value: 1.89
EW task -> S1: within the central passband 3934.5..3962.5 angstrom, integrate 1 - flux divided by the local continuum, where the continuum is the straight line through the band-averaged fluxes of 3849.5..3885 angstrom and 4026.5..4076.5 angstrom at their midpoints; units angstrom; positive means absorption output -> 4.7 angstrom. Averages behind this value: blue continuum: 18.4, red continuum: 35.6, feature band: 21.7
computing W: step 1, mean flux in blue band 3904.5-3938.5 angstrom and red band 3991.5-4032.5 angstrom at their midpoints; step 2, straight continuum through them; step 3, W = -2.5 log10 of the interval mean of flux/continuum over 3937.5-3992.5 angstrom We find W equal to 0.20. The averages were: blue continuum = 21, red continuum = 36.6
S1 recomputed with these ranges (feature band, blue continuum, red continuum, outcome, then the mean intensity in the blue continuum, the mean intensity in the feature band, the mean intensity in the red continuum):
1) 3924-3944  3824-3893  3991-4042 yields 8.7 angstrom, 17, 15.1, 37.1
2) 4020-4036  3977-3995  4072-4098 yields -1.3 angstrom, 31.1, 36.3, 37.2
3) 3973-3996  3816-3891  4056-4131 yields -2.5 angstrom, 16.9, 30.2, 35.6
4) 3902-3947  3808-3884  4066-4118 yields 3.6 angstrom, 17.1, 21.1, 36.2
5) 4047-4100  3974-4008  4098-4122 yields -3.0 angstrom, 32.3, 35.8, 34.5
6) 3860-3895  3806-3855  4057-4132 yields 1.0 angstrom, 16.6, 19.4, 35.7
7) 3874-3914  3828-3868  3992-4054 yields -3.5 angstrom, 16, 23.5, 36.7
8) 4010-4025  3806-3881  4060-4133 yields -3.9 angstrom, 17.2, 37.9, 35.9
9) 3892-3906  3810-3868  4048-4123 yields -3.1 angstrom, 16.4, 25.7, 35.5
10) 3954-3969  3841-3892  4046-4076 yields 3.4 angstrom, 18.6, 20.5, 34.8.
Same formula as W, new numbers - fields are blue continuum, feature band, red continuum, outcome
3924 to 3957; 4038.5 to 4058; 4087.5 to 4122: -0.19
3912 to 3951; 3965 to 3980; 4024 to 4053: 0.25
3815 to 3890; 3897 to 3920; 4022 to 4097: -0.20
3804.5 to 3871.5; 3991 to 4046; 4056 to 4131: -0.22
